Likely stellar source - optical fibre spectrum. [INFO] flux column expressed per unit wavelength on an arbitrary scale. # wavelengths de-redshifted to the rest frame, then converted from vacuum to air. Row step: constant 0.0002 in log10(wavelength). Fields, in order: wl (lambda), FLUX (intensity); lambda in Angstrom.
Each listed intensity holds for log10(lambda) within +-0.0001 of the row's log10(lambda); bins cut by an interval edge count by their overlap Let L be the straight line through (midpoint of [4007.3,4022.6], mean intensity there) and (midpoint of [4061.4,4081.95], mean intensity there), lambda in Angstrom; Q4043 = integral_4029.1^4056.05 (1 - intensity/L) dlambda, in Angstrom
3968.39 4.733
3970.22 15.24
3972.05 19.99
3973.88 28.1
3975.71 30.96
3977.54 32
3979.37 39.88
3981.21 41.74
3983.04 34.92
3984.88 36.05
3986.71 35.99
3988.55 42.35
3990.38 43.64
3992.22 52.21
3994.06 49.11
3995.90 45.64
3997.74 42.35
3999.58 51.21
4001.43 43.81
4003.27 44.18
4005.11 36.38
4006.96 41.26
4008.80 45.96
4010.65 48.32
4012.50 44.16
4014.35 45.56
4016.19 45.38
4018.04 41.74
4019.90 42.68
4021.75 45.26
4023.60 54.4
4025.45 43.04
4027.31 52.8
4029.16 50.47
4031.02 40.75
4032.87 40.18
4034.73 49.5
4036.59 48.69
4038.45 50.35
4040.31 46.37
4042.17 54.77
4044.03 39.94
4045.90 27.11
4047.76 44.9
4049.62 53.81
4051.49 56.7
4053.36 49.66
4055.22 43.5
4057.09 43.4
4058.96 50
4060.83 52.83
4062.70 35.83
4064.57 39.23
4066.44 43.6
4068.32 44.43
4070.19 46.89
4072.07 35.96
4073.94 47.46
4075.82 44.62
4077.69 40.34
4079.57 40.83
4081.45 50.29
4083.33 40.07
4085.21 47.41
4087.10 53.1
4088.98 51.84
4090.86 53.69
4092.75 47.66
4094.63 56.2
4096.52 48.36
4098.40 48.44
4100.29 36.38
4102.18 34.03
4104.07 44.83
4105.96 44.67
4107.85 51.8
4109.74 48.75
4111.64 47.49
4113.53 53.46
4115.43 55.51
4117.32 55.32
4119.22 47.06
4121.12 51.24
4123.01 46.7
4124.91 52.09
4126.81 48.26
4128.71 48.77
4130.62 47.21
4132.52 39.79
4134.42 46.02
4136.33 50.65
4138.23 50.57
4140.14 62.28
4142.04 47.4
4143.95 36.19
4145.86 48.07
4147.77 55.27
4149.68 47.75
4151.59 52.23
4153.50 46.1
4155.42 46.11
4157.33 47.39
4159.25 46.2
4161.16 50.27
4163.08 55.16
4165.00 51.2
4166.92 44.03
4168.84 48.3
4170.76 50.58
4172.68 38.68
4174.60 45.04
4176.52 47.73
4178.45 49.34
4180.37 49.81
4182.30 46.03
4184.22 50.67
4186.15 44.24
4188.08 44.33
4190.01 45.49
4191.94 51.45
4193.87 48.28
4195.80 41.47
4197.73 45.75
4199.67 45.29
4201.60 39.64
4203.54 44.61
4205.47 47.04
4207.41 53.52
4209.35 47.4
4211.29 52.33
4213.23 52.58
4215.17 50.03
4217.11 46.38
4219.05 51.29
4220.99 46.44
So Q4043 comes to -1.6 Angstrom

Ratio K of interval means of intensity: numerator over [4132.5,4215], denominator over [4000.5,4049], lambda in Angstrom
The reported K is 1.1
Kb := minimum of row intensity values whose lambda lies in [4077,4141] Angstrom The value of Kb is 34.03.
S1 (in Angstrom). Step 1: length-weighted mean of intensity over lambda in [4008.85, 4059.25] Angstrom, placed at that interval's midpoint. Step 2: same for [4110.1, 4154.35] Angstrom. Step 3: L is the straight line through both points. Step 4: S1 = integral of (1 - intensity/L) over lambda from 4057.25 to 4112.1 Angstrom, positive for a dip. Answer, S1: 2.5 Angstrom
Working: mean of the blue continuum 46.4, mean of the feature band 45.7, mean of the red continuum 49.4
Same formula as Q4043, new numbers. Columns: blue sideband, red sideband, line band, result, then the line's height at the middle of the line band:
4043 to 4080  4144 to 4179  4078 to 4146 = -2.94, 46.1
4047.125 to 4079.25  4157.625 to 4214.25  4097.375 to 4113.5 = 0.36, 46.1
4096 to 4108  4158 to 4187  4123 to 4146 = -1.32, 45.5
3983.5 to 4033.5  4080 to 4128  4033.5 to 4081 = 1.34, 46.6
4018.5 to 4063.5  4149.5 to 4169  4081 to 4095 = -0.71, 47.4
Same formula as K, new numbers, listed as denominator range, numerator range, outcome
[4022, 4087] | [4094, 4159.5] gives 1.06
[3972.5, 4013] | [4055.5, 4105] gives 1.10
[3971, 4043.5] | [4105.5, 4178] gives 1.13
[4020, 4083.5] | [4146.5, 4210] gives 1.04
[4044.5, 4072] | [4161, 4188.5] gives 1.07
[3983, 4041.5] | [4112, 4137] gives 1.10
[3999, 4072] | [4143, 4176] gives 1.05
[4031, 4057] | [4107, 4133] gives 1.07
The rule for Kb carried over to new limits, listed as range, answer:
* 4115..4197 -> 36.19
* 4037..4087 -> 27.11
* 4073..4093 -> 40.07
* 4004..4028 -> 36.38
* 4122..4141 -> 39.79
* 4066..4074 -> 35.96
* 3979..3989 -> 34.92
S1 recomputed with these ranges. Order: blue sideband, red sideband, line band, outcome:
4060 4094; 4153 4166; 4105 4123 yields -1.3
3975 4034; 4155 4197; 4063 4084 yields 1.0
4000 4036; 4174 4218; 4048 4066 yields -0.5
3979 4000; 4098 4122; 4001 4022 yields 0.0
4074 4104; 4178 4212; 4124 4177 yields -1.8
